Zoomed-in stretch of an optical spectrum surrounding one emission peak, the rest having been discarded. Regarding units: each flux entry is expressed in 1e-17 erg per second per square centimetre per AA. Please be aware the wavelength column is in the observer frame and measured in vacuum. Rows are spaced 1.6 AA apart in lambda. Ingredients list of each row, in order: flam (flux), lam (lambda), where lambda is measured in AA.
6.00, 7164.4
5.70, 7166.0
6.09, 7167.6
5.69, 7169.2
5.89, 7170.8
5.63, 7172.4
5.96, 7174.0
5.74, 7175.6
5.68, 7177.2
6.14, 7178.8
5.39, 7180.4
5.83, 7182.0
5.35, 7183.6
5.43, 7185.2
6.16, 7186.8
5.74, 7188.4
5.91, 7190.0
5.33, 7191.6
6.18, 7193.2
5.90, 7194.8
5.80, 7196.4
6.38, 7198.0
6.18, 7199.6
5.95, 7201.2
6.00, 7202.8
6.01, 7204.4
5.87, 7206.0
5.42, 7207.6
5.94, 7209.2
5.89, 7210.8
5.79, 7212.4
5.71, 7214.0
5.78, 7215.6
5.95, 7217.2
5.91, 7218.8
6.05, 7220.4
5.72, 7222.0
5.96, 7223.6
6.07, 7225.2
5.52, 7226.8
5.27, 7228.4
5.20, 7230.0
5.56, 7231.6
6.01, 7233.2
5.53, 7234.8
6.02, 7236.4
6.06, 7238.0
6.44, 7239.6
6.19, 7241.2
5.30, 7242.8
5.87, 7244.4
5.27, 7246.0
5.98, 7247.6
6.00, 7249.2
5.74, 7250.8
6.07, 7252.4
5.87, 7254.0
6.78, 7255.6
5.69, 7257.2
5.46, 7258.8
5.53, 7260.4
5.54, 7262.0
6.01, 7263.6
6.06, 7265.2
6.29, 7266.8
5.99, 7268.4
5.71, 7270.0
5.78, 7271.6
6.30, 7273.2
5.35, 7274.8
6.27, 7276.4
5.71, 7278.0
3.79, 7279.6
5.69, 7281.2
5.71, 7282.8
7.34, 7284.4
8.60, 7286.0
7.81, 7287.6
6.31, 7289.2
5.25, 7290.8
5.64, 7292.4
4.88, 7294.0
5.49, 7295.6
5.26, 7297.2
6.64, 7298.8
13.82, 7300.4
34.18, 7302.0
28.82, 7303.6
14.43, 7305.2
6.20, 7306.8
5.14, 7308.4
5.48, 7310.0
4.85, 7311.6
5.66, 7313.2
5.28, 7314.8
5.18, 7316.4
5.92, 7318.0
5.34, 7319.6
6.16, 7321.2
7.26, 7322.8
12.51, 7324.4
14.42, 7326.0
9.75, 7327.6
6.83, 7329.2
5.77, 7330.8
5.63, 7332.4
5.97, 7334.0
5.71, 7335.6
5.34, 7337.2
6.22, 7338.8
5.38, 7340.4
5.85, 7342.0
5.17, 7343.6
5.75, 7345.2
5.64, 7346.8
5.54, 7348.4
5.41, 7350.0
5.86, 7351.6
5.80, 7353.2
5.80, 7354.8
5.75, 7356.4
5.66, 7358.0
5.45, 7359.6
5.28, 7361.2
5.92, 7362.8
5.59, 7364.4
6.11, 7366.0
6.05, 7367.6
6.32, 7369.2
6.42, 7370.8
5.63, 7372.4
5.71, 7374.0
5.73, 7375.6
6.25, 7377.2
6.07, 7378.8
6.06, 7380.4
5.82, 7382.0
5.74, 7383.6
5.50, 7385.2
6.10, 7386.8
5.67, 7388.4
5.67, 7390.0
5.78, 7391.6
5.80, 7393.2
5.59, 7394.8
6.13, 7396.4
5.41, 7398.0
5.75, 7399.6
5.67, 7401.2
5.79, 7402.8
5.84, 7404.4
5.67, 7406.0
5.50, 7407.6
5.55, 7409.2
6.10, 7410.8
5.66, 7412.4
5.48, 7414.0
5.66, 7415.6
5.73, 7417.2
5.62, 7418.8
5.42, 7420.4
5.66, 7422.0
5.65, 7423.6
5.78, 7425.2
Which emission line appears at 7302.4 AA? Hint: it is H-alpha 6563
